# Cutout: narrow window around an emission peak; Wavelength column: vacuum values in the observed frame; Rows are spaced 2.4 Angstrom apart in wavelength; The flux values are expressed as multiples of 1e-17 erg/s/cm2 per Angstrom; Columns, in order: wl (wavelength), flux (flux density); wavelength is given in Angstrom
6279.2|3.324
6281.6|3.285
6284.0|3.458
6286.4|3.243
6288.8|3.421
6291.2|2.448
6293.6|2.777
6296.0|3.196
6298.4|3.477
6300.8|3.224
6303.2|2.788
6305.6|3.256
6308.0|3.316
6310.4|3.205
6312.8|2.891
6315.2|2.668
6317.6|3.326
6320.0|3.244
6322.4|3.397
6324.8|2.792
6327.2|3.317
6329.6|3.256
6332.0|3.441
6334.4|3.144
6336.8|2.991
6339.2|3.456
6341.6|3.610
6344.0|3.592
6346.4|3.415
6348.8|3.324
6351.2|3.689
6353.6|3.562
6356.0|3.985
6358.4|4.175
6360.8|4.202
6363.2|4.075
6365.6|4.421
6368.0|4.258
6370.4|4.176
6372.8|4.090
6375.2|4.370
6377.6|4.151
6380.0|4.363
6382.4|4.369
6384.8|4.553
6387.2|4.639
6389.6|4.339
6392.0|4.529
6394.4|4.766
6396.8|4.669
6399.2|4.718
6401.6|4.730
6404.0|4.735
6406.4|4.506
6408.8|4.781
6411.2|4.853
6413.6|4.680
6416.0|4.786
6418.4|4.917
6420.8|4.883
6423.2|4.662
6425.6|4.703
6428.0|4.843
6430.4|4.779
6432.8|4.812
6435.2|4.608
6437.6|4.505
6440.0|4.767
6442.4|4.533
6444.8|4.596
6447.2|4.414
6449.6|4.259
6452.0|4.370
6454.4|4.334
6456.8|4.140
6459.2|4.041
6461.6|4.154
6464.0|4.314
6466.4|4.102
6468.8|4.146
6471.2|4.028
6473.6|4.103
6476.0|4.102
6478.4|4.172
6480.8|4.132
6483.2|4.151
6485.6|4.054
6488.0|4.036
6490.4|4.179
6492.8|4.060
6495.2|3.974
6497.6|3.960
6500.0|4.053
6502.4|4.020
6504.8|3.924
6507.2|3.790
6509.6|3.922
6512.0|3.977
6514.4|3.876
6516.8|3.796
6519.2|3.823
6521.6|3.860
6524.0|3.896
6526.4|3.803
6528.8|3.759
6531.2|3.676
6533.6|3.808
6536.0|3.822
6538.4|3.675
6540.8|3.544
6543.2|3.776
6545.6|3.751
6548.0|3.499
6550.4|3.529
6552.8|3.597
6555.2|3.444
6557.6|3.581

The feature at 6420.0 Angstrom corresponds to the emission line C IV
